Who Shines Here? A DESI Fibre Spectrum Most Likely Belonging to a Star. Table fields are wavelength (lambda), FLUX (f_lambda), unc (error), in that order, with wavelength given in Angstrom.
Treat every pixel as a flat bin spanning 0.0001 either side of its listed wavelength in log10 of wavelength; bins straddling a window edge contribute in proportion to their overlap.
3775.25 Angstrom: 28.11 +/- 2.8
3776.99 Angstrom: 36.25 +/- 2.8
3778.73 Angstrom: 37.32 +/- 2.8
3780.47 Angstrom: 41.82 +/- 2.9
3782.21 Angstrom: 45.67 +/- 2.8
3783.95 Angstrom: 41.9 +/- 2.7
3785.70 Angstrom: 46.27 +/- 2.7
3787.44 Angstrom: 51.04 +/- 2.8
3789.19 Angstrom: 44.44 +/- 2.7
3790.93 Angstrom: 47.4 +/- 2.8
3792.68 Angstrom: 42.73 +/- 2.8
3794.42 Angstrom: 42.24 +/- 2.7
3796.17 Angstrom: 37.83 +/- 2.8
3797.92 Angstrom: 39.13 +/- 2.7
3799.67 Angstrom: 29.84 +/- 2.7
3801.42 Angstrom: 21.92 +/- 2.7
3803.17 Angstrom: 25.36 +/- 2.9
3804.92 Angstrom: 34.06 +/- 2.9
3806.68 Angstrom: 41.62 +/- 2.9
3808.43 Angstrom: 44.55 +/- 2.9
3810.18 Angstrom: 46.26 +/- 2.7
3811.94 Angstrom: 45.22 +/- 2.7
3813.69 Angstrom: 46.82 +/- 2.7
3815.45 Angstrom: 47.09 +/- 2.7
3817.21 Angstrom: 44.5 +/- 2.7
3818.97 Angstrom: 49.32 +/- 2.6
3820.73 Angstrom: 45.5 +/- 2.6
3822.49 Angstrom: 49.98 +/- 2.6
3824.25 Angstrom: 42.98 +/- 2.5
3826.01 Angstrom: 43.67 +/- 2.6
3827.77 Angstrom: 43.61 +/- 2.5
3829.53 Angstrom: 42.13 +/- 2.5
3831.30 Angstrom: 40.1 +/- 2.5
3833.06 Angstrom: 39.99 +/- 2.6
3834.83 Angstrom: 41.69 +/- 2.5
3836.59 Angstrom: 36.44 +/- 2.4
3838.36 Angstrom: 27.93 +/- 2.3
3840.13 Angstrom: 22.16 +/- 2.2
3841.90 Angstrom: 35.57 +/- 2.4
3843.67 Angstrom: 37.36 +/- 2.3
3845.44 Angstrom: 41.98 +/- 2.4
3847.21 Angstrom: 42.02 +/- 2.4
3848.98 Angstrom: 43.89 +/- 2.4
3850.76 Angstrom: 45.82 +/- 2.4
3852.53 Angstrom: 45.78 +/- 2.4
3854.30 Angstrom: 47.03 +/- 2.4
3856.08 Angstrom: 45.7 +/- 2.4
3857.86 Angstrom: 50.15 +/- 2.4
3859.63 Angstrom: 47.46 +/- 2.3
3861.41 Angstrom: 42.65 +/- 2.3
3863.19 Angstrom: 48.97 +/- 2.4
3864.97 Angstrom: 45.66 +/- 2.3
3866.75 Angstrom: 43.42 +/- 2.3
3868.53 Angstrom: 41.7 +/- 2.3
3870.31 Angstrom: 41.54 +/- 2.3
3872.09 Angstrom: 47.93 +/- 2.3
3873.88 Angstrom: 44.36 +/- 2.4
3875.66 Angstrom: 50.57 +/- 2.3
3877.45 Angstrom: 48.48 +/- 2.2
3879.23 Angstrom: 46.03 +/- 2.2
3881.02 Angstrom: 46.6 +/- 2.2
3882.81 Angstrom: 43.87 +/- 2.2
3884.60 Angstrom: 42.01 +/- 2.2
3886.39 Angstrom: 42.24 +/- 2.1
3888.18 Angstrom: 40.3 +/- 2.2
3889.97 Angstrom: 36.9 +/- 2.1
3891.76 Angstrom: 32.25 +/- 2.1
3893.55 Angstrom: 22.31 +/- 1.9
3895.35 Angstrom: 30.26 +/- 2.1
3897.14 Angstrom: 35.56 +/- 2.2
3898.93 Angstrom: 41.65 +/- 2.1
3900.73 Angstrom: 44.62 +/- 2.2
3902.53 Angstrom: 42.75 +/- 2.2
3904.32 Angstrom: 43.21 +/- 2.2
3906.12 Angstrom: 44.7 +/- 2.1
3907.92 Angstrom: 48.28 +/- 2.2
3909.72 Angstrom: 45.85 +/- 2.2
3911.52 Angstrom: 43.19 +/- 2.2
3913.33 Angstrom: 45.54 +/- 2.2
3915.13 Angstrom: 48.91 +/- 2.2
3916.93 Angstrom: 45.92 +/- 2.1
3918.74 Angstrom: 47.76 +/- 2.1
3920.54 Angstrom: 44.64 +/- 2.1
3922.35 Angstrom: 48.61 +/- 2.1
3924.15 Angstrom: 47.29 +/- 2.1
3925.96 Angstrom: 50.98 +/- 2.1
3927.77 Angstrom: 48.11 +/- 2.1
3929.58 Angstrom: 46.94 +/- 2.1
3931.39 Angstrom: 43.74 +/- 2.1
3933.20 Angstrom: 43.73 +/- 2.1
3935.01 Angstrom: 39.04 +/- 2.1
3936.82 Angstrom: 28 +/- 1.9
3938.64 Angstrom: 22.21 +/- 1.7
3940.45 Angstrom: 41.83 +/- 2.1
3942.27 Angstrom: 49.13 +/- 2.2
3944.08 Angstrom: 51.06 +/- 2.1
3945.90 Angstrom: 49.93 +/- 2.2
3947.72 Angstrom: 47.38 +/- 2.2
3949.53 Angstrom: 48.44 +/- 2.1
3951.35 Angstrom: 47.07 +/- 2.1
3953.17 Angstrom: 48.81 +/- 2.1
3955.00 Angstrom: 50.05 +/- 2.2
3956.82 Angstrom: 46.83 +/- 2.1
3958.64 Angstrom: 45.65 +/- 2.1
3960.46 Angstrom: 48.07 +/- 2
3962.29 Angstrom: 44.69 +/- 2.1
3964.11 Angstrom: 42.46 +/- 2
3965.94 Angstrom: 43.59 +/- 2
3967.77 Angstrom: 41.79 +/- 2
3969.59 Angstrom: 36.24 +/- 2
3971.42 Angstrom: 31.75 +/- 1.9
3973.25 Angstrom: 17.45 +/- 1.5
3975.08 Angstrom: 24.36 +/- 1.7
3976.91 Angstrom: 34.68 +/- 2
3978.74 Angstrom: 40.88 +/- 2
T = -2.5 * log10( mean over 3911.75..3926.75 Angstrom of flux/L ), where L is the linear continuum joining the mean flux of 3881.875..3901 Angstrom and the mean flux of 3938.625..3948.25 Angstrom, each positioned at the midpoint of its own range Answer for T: -0.14 mag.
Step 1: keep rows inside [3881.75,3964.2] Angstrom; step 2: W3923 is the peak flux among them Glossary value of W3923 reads 51.06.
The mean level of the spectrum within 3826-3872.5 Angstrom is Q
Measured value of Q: 41.9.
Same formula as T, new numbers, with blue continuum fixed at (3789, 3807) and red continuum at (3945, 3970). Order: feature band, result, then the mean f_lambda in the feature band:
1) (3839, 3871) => -0.070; 42.6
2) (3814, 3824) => -0.236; 46.9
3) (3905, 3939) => -0.009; 44.2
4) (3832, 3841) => 0.149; 33.8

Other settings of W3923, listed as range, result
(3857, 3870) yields 50.15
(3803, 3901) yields 50.57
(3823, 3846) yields 43.67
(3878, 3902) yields 46.6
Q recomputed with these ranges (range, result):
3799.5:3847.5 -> 39.7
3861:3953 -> 43.5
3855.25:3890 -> 45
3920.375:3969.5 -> 44.7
